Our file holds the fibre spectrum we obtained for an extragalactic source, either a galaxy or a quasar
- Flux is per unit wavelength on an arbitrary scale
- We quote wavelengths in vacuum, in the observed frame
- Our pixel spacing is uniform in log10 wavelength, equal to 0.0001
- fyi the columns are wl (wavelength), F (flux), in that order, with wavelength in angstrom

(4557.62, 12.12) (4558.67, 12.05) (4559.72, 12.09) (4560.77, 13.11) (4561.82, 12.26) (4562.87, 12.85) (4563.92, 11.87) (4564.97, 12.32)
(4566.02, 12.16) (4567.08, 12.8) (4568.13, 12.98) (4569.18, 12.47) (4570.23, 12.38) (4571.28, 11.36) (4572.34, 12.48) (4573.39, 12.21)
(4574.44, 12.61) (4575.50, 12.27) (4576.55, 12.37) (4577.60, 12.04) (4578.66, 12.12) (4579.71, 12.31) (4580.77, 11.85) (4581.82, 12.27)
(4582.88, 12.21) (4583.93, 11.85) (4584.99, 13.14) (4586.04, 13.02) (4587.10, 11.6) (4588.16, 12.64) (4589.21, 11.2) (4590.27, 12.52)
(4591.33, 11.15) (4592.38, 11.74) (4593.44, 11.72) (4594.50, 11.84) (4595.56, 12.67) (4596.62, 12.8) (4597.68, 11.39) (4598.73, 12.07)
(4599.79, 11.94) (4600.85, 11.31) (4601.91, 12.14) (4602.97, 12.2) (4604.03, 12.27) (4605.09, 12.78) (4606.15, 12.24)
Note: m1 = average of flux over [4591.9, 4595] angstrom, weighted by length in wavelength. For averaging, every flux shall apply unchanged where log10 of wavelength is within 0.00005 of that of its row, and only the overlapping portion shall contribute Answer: 11.7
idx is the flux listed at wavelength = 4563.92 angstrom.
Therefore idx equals 11.87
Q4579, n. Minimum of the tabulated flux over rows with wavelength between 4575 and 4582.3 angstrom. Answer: 11.85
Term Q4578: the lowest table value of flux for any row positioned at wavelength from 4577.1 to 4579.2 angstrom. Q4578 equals 12.04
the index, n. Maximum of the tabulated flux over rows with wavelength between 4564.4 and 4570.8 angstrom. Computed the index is 12.98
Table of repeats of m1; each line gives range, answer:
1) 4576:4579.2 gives 12.2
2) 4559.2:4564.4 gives 12.4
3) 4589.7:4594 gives 11.8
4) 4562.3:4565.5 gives 12.4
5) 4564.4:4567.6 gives 12.4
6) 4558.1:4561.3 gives 12.4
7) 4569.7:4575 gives 12.2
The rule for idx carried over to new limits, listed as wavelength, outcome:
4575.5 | 12.27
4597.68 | 11.39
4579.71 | 12.31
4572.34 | 12.48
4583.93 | 11.85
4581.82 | 12.27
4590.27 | 12.52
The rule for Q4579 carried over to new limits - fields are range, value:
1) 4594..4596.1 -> 11.84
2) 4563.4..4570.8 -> 11.87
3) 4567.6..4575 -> 11.36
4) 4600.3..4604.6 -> 11.31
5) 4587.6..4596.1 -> 11.15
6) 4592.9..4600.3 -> 11.39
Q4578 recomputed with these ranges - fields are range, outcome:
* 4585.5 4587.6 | 11.6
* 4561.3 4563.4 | 12.26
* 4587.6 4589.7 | 11.2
